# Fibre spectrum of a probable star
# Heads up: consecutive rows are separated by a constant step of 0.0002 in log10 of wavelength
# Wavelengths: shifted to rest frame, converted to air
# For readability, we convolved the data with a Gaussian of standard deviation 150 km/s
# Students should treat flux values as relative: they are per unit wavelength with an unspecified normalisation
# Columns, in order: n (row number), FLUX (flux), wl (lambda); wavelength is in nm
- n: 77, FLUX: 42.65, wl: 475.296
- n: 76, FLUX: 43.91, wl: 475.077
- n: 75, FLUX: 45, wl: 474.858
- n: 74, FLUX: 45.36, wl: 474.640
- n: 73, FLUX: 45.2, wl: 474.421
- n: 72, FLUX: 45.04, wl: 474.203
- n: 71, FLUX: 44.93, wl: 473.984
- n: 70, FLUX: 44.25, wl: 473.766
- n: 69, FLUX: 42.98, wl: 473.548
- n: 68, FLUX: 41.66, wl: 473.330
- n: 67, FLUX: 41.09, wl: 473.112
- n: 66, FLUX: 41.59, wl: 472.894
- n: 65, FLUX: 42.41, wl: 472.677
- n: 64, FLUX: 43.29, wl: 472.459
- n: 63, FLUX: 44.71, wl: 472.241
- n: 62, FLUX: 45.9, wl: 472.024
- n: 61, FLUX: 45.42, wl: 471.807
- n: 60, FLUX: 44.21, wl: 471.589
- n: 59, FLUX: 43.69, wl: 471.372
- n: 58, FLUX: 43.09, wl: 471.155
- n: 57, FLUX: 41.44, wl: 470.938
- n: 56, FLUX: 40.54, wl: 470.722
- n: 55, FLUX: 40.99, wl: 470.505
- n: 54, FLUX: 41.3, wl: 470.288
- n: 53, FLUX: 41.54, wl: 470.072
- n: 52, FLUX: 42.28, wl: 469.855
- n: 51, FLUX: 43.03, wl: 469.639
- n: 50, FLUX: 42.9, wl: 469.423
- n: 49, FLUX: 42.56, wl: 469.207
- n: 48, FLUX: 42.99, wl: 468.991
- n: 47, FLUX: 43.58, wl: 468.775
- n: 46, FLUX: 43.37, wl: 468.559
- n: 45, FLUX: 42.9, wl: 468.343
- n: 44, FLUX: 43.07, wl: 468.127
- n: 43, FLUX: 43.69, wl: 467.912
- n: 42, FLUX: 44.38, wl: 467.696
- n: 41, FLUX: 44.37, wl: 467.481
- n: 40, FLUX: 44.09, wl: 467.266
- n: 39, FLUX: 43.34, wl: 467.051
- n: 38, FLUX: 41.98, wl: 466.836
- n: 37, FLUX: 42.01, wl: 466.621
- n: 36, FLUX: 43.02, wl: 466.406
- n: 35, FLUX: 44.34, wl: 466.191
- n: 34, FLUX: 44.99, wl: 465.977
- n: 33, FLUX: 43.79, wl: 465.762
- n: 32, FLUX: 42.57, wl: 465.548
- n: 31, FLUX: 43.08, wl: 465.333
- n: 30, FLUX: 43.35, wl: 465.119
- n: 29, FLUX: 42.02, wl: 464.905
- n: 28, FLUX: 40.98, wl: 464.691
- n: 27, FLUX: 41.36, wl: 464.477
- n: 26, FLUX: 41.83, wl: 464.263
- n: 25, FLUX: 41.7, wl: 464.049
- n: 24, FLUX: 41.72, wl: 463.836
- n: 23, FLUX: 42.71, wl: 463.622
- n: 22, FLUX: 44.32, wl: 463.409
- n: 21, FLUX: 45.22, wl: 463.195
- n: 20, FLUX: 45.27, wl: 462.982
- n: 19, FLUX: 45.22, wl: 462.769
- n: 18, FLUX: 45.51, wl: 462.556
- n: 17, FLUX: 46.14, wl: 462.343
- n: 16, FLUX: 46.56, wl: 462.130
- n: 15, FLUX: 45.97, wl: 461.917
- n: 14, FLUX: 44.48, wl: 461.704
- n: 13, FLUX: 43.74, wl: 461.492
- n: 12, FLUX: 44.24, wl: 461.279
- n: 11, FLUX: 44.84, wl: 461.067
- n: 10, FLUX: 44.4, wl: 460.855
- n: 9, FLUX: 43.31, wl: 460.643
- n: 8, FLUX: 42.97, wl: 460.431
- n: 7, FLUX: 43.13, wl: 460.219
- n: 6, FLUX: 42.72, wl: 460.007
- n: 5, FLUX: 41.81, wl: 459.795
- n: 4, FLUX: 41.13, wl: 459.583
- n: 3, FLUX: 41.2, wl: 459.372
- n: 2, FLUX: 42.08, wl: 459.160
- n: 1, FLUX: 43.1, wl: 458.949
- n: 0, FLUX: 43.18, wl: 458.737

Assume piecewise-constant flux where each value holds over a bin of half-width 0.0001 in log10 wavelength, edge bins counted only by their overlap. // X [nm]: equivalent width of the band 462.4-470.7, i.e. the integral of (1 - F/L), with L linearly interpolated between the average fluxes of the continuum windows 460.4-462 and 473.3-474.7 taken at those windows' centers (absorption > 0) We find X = 0.23 nm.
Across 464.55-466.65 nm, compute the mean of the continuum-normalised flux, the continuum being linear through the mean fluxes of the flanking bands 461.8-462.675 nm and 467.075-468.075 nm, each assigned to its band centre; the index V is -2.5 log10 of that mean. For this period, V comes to 0.04 mag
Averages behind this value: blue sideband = 46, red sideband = 44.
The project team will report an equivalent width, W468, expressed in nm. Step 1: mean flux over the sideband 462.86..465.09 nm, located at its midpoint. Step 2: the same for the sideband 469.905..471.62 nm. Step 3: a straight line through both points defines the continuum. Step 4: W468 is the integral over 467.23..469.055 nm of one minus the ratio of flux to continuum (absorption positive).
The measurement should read -0.06 nm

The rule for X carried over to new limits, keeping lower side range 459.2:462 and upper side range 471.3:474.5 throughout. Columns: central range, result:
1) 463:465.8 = 0.048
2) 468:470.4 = 0.051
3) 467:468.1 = -0.010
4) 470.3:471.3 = 0.048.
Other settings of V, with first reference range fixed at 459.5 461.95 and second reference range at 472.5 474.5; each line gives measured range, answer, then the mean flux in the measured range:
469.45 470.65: 0.037 mag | 41.9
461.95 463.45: -0.050 mag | 45.5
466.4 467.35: 0.013 mag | 42.8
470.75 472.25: -0.015 mag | 43.9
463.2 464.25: 0.017 mag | 42.8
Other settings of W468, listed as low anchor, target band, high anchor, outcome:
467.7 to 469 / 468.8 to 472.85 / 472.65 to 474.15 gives 0.017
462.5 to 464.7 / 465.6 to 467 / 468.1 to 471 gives -0.015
